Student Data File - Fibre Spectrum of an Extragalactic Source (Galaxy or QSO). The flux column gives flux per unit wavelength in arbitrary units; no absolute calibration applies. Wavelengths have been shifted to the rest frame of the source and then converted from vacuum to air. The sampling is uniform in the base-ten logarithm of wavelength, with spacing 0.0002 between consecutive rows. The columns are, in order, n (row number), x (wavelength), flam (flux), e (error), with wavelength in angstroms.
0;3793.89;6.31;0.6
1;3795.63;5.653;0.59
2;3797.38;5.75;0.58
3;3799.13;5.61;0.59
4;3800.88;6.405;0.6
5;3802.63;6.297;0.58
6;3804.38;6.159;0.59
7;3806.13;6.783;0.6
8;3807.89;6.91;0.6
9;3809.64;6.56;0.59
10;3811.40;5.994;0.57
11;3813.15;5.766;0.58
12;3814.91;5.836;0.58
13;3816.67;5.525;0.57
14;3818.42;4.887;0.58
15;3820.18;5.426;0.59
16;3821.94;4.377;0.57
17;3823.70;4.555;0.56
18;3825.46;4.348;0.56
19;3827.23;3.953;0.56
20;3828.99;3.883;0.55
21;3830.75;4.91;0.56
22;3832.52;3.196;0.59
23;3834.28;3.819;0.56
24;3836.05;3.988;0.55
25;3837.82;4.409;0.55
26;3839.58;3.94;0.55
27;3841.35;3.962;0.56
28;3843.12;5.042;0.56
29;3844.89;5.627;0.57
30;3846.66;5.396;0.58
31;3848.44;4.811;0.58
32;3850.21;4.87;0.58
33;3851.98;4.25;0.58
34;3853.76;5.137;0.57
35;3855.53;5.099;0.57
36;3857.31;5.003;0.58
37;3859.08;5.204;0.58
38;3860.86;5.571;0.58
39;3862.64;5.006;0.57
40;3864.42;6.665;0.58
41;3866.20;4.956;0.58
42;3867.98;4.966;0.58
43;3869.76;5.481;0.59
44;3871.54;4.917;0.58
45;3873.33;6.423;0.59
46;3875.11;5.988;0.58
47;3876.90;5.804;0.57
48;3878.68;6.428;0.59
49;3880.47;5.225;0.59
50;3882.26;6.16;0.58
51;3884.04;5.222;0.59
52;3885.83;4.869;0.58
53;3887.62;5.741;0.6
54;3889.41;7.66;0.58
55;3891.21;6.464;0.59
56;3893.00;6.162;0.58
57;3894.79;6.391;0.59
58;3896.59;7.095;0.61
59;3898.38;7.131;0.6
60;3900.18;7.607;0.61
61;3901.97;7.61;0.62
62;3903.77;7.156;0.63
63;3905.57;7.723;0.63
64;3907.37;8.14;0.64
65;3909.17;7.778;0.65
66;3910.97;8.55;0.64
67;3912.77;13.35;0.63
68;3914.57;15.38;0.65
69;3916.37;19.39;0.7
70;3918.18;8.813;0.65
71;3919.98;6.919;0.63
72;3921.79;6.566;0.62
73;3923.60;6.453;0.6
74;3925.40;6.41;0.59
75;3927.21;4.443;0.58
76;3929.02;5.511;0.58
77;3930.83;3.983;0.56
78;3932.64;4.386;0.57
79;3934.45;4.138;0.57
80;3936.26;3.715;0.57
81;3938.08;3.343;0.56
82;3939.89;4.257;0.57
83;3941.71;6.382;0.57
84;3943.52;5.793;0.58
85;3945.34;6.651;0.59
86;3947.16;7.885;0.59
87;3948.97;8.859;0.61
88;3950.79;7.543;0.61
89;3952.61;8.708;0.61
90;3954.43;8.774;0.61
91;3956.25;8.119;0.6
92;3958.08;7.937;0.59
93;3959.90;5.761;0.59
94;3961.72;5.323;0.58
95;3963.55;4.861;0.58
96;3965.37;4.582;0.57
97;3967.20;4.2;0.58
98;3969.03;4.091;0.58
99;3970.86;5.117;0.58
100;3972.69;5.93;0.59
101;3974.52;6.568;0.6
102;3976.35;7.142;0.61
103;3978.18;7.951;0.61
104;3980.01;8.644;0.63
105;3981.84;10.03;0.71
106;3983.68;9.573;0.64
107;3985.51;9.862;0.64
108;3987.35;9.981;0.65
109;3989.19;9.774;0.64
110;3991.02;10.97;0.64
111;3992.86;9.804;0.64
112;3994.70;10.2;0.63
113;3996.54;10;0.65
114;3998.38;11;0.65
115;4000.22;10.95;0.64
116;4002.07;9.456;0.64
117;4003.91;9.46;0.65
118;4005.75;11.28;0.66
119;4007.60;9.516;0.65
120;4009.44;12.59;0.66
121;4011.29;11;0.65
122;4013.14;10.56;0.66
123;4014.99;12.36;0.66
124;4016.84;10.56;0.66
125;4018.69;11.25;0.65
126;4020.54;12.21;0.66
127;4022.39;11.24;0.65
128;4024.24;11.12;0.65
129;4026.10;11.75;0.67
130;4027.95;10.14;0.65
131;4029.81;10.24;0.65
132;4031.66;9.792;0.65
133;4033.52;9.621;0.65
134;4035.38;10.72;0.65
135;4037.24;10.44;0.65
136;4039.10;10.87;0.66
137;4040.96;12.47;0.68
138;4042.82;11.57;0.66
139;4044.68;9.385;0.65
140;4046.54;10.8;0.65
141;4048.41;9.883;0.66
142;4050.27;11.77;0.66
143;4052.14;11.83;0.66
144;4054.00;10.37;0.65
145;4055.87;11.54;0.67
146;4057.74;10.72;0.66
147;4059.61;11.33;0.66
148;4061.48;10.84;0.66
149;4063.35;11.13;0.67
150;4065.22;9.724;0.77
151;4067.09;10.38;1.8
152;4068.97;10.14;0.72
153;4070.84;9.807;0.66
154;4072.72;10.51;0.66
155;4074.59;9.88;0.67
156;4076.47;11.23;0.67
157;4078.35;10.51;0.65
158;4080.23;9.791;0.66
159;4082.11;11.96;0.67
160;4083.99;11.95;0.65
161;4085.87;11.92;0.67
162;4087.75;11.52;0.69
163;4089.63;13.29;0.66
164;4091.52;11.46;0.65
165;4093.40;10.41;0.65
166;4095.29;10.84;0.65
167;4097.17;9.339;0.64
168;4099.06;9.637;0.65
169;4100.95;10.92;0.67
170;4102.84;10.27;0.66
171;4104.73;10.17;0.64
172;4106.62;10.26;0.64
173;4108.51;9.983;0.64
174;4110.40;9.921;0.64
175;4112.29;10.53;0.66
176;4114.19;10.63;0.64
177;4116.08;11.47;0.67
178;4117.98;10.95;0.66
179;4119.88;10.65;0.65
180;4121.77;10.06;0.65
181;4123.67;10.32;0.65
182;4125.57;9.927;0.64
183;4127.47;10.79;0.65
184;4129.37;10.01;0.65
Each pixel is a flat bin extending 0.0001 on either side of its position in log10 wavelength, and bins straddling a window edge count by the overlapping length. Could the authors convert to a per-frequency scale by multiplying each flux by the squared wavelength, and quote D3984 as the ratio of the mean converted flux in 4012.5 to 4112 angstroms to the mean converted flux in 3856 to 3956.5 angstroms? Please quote 1.72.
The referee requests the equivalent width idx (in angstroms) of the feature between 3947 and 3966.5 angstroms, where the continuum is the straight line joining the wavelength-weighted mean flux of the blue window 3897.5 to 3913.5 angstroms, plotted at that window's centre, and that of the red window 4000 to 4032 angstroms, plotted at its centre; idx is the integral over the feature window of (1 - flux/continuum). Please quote 4.95 angstroms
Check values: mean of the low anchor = 8.29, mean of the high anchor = 10.9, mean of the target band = 7.06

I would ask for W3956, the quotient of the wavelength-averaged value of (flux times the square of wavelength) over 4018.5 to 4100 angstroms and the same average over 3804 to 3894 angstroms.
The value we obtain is 2.28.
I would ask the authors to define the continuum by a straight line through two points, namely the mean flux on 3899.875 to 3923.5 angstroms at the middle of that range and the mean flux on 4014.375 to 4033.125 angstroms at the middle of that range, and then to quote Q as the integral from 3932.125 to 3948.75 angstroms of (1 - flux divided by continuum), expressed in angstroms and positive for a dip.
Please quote 7.69 angstroms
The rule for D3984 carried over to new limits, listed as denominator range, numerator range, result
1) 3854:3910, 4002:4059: 1.90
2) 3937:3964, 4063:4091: 1.74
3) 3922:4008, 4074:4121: 1.56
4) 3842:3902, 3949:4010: 1.54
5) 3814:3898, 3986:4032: 2.21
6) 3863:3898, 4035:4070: 1.99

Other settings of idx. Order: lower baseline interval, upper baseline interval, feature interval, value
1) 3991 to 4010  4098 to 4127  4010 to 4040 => -1.4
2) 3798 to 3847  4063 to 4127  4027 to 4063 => -4.3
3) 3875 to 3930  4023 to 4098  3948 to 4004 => 6.4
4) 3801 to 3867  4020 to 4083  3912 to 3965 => 3.7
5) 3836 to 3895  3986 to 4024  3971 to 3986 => 2.7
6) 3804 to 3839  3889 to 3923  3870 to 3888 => 4.5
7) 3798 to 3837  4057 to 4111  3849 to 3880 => 4.1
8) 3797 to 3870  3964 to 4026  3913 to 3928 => -4.4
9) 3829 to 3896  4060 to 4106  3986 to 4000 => -2.9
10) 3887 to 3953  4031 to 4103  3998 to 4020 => -3.4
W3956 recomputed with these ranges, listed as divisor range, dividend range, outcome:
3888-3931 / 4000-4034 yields 1.41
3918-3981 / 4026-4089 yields 1.85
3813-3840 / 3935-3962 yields 1.55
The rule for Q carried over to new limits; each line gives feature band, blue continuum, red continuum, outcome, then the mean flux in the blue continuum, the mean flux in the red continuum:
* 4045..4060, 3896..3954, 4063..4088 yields -1.08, 7.44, 10.7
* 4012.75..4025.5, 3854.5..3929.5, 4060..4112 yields -2.67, 7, 10.7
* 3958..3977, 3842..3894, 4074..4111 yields 5.77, 5.52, 10.8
